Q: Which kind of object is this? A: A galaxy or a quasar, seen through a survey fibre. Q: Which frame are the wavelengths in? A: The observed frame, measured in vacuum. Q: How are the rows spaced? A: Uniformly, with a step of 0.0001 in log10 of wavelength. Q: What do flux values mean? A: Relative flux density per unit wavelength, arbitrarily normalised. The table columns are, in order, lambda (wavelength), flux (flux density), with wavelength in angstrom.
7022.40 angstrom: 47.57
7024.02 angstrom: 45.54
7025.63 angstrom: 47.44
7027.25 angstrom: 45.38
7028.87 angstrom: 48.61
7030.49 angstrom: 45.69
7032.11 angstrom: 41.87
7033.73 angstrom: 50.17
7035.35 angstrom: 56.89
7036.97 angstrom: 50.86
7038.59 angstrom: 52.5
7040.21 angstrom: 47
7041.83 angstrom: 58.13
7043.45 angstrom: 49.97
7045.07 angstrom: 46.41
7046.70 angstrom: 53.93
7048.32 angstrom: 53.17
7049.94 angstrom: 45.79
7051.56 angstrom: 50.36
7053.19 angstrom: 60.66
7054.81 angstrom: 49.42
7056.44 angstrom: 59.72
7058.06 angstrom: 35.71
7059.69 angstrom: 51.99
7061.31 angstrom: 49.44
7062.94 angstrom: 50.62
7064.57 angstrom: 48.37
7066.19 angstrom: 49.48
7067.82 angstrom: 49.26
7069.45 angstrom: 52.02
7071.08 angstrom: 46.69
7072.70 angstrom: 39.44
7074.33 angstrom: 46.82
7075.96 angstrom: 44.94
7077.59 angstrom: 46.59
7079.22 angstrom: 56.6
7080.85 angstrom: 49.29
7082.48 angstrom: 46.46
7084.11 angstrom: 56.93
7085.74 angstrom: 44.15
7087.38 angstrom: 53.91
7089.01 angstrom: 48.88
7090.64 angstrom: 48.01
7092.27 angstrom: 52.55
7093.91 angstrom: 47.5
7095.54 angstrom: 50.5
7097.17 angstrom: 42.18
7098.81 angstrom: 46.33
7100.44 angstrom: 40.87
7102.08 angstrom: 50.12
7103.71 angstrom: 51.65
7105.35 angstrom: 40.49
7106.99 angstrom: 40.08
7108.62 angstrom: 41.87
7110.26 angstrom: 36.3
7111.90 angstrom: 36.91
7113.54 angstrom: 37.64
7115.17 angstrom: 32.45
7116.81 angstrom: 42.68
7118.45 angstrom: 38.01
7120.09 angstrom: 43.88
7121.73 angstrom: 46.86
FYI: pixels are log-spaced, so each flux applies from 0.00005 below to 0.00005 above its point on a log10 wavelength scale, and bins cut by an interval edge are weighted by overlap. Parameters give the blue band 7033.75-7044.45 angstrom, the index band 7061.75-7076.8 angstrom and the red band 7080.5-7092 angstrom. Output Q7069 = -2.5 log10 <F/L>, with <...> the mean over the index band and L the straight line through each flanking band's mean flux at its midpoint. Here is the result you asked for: 0.07 mag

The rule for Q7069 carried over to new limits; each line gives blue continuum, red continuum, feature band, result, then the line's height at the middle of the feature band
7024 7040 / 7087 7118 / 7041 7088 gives -0.08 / 46.5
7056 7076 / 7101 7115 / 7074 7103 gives -0.10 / 44.5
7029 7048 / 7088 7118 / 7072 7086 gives -0.05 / 46.2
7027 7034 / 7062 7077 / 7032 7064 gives -0.09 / 46.7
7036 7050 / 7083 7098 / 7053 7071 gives 0.01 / 50.5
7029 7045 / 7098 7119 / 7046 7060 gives -0.07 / 48.1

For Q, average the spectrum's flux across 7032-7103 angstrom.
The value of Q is 49.5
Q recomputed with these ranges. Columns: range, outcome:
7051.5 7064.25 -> 50.9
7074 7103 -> 48.5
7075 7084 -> 49.4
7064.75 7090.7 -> 48.7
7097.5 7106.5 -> 45.4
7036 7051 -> 50.9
